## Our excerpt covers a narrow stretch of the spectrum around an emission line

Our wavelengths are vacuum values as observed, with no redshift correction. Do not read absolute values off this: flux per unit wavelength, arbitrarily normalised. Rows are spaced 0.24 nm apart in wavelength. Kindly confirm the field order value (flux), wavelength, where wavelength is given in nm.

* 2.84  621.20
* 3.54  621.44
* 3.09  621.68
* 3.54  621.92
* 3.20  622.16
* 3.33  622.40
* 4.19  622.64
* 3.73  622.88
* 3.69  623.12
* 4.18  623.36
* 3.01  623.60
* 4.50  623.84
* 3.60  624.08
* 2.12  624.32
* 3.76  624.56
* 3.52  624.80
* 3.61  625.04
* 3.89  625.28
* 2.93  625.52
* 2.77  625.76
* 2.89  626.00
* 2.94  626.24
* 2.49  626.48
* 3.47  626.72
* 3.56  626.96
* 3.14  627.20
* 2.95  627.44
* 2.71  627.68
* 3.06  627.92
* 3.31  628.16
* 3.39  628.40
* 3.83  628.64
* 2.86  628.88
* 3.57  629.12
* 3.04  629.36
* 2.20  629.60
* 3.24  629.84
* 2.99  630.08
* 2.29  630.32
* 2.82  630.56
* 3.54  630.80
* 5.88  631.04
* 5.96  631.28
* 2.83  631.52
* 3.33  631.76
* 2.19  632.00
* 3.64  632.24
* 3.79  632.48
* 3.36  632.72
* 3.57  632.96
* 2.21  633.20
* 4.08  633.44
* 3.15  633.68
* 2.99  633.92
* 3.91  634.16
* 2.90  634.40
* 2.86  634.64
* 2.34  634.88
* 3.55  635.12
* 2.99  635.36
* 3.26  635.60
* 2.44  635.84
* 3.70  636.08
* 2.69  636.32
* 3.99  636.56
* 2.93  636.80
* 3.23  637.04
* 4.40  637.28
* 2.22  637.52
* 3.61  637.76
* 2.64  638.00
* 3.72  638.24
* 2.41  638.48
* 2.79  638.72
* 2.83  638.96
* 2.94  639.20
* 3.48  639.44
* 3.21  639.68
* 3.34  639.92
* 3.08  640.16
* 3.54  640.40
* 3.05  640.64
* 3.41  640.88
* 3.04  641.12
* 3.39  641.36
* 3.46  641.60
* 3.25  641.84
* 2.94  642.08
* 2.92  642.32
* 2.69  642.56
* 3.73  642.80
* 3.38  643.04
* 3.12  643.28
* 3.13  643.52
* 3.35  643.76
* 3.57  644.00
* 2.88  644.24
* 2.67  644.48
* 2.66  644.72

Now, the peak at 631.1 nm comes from [O III] 5007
